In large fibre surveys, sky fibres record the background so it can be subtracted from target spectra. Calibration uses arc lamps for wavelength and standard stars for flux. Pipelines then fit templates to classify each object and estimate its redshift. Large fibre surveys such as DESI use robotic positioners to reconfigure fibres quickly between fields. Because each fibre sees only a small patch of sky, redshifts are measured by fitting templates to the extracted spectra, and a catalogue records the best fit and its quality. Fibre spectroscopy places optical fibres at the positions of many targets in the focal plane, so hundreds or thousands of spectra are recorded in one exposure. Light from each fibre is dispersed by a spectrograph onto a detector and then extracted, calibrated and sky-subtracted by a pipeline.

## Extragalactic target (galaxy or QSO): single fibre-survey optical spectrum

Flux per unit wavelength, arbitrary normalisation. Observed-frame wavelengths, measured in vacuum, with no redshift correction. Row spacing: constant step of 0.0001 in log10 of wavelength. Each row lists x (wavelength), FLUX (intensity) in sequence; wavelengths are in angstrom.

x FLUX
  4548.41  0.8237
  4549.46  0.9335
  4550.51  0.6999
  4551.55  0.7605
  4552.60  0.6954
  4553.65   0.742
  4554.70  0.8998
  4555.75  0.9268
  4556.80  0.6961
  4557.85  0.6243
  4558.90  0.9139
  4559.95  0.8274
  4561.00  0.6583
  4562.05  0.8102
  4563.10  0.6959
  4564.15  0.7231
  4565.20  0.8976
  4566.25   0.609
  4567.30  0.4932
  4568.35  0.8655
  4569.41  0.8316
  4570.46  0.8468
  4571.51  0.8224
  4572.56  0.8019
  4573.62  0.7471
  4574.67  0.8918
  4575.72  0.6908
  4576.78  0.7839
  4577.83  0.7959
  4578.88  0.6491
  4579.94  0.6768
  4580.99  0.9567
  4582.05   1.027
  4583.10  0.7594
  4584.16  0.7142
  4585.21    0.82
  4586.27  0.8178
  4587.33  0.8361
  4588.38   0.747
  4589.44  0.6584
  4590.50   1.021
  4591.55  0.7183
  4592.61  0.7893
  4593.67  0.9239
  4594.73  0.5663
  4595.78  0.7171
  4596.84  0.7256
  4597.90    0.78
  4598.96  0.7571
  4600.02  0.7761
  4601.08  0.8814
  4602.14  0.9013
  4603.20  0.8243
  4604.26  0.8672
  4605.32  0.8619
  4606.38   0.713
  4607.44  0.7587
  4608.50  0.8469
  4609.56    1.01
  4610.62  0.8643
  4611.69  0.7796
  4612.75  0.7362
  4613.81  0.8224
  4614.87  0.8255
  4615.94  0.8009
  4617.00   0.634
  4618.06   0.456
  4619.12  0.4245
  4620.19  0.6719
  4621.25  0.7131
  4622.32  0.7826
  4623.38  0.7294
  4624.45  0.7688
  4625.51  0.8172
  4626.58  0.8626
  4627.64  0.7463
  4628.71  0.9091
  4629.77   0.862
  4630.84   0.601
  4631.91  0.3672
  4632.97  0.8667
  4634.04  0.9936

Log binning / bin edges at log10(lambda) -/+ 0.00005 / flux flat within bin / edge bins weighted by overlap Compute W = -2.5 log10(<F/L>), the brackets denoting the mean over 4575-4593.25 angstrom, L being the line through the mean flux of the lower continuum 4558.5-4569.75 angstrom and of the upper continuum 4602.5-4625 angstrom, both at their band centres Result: -0.05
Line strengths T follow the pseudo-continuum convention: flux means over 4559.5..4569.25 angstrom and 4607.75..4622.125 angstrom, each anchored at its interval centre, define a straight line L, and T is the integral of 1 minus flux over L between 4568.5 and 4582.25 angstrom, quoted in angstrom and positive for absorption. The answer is -1.32 angstrom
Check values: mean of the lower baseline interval 0.734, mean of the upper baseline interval 0.738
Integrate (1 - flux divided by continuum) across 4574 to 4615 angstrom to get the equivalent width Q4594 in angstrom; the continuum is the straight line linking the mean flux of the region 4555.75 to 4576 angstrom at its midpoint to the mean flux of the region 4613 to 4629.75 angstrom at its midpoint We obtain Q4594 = -2.8 angstrom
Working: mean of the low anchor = 0.766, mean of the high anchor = 0.735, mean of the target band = 0.802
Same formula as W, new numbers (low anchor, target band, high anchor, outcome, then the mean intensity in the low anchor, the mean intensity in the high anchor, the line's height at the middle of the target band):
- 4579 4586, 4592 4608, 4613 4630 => -0.013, 0.815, 0.737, 0.78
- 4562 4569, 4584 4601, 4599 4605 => 0.047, 0.724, 0.843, 0.812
